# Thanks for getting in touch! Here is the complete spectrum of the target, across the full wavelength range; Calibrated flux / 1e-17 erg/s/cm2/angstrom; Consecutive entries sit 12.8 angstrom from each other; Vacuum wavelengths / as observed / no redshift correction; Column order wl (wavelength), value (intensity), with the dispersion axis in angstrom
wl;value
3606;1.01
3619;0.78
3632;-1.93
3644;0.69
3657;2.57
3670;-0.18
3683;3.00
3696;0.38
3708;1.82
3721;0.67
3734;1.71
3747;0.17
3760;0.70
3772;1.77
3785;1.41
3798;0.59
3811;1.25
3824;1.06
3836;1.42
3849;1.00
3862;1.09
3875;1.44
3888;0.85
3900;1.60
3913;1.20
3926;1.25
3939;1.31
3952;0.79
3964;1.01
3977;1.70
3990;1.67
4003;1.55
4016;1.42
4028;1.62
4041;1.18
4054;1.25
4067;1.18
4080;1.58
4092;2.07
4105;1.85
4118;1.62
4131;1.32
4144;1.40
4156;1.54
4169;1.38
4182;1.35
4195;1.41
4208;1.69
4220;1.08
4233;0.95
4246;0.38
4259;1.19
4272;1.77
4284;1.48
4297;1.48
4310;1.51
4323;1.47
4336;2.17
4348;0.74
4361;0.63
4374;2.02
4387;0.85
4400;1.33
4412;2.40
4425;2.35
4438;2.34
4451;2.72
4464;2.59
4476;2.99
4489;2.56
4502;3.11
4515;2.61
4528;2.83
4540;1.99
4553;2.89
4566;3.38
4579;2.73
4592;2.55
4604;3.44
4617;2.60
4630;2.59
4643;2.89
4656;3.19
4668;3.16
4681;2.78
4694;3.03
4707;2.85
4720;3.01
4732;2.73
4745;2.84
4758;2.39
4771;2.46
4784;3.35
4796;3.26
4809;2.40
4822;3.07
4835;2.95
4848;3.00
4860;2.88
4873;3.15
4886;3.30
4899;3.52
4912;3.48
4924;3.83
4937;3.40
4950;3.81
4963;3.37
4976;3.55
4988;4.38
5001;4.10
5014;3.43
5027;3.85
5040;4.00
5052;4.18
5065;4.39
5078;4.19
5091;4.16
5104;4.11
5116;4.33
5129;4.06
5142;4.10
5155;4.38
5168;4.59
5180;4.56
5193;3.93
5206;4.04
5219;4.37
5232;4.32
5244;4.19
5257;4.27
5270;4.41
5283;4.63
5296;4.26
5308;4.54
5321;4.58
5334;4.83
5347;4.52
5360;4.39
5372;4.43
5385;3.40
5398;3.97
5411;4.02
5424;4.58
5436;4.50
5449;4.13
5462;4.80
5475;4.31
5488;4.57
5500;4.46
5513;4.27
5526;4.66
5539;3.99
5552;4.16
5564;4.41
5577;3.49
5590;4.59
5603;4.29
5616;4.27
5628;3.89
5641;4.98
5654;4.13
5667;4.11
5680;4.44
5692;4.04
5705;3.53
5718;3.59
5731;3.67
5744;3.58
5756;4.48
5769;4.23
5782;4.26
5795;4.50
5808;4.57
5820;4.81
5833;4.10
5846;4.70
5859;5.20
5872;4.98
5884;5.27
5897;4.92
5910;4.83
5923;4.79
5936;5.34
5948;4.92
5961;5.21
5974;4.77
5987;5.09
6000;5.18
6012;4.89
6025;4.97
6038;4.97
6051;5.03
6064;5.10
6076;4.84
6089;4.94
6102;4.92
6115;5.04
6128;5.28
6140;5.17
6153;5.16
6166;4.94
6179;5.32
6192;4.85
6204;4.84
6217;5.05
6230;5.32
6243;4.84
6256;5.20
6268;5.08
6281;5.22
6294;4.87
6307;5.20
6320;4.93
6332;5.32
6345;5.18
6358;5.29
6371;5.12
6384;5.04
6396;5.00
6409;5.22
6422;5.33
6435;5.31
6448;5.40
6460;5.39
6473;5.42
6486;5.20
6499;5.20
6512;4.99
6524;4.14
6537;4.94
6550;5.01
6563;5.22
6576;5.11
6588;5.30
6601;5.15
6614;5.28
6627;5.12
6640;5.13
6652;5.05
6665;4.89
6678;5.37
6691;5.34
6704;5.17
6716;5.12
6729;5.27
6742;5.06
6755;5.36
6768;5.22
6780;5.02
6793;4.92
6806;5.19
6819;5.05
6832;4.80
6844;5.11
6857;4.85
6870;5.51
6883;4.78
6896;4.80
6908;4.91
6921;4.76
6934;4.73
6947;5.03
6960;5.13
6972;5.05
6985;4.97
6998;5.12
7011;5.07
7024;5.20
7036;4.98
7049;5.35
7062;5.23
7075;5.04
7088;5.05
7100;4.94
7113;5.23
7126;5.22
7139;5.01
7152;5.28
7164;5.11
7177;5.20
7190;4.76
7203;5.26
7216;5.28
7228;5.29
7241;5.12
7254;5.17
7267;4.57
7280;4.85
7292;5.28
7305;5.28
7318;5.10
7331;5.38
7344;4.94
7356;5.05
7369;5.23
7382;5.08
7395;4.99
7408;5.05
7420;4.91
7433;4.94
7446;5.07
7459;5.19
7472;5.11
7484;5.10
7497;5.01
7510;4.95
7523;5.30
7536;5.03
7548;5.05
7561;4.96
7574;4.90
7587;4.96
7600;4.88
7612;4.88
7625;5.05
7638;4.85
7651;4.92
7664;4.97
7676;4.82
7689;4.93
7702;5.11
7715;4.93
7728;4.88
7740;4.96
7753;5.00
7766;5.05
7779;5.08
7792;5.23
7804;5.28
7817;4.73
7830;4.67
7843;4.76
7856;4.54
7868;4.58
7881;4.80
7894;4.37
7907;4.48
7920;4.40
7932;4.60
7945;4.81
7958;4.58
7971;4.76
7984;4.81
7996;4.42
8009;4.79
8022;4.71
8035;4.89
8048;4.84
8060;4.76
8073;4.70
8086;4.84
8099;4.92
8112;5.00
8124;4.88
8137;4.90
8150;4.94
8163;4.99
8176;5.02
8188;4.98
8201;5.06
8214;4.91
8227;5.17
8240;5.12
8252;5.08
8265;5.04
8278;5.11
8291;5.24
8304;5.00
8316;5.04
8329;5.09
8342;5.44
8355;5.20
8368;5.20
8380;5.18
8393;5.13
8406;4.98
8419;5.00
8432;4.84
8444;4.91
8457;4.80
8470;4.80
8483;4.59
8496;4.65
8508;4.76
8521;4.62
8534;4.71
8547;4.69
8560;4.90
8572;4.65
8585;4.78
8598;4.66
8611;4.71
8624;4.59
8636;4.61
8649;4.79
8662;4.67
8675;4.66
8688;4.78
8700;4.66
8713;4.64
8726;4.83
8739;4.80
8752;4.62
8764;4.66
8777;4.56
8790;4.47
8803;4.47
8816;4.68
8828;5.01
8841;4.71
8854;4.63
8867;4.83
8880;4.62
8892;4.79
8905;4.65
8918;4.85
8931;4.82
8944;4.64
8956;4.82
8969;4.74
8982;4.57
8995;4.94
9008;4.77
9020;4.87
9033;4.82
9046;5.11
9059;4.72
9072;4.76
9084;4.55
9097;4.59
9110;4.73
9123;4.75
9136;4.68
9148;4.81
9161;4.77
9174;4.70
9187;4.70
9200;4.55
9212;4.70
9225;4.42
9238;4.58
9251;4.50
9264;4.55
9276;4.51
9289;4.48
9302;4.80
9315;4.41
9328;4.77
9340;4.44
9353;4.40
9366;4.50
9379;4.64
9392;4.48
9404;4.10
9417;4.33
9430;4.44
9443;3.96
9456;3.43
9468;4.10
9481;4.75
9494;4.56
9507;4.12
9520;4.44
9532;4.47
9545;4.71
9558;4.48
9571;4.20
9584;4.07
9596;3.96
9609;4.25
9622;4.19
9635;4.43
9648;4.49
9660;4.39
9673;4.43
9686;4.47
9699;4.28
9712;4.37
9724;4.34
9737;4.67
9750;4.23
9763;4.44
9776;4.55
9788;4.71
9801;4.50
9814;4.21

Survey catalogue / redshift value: 0.11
